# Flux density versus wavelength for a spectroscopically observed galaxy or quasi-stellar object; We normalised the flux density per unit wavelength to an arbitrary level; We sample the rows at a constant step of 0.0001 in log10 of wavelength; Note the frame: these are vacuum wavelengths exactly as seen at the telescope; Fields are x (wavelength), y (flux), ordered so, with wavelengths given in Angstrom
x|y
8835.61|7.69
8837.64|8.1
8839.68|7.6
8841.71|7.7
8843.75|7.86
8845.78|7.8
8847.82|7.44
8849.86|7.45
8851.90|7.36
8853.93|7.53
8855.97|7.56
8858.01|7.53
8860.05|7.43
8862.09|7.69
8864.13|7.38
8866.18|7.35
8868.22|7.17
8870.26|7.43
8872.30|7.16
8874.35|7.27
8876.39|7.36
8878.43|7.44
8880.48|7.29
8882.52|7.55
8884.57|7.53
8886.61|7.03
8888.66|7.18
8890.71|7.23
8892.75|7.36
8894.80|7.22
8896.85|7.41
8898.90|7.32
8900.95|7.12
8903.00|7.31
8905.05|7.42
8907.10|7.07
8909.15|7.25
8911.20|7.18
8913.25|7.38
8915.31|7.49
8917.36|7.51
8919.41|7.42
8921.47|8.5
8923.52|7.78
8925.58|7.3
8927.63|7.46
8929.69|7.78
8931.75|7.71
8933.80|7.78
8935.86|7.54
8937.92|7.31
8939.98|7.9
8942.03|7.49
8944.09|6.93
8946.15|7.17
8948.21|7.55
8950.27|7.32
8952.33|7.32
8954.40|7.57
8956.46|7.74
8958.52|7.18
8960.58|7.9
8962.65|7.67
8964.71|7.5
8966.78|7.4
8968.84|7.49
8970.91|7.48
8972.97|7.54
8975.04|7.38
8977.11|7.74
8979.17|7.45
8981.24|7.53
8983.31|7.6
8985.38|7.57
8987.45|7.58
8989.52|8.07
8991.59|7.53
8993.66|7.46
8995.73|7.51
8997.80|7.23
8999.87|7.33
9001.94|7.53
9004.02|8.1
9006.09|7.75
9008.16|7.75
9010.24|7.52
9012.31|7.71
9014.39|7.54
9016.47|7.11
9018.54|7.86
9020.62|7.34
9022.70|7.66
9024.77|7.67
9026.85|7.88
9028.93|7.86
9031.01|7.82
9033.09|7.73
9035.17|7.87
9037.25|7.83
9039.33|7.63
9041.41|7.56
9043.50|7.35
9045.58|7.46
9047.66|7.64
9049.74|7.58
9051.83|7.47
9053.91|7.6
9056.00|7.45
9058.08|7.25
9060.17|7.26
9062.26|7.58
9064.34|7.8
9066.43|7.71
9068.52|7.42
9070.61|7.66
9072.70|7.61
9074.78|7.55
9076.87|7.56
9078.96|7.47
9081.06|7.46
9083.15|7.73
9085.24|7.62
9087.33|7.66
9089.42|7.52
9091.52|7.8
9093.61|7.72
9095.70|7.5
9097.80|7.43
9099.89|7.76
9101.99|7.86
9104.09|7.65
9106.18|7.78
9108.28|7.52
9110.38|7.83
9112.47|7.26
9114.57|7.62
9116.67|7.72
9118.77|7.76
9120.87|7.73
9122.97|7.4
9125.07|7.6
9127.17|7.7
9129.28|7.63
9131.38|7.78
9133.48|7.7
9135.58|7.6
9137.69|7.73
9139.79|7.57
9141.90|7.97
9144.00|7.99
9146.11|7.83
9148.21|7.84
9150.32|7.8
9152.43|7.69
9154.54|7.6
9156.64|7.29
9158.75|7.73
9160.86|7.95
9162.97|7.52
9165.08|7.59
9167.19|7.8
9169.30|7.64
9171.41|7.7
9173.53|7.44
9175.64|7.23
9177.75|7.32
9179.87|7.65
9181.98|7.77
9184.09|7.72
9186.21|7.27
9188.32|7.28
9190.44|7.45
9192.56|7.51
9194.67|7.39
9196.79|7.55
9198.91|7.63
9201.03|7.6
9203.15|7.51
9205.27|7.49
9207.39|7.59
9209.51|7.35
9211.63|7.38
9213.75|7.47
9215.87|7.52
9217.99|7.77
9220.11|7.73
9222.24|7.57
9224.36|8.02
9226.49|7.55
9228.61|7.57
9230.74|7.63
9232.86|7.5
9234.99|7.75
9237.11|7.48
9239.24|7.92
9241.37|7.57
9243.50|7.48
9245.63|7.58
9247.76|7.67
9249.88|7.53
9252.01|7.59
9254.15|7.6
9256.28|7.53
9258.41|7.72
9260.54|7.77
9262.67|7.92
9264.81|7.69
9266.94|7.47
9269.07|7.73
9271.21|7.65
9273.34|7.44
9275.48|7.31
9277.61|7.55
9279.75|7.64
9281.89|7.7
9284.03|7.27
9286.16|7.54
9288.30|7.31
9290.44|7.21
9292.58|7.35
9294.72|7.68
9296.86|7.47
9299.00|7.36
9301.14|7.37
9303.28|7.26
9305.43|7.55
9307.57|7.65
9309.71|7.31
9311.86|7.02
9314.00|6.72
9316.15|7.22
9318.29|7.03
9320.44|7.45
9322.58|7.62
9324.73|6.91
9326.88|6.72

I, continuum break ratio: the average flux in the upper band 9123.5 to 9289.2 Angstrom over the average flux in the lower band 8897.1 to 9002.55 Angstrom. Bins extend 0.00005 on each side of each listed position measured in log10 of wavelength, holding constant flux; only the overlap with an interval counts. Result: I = 1.01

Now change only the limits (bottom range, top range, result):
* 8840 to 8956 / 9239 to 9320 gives 1.00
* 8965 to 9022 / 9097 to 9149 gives 1.02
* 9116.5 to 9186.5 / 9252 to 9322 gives 0.97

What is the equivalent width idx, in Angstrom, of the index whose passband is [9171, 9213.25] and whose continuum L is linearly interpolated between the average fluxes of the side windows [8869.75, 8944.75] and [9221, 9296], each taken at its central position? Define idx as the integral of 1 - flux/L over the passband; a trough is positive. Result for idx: 0.4 Angstrom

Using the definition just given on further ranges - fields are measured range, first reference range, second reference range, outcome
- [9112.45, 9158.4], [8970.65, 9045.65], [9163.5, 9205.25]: -0.81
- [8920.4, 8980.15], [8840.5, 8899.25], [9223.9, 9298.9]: -0.79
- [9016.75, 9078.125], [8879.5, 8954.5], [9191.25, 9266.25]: -0.86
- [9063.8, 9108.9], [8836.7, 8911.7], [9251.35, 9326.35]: -1.23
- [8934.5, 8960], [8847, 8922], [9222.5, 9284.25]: -0.04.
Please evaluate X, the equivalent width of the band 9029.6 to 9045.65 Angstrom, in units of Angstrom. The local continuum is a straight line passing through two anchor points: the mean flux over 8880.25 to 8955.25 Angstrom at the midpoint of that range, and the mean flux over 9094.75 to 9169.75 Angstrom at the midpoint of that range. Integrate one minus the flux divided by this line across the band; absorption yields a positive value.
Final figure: -0.2 Angstrom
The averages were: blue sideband 7.42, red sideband 7.68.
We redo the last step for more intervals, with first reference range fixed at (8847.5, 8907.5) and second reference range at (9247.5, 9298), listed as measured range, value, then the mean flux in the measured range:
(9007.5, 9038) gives -1.0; 7.67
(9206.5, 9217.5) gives 0.1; 7.48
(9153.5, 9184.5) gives -0.4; 7.6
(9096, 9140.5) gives -1.0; 7.65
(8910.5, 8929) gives -0.5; 7.57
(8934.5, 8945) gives -0.1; 7.45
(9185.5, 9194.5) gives 0.2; 7.39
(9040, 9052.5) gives -0.1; 7.51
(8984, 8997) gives -0.4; 7.61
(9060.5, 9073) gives -0.3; 7.61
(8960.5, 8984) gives -0.4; 7.54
